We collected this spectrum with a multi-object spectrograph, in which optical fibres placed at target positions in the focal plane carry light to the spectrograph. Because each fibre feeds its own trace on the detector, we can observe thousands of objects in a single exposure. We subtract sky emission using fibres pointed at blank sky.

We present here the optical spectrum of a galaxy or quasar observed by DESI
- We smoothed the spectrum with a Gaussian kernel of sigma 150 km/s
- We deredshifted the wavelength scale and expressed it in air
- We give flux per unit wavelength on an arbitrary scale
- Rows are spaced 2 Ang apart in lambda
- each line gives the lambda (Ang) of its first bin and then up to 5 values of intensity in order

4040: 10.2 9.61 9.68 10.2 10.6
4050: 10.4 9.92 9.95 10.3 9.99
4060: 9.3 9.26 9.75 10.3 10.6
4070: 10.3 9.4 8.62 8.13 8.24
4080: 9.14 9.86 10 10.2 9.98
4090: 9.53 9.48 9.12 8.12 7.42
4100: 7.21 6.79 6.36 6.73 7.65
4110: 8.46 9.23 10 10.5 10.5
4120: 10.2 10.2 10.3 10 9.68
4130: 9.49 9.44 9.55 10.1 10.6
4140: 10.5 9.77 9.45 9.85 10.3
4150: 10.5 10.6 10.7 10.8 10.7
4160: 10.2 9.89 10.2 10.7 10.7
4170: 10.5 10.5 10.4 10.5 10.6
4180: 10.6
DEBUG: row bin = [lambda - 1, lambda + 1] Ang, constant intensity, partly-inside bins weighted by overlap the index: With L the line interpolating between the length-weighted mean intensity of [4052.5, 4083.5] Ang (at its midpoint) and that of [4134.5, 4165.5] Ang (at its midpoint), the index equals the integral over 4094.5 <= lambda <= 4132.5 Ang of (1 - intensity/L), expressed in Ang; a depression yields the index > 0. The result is 4.2 Ang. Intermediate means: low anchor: 9.56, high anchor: 10.3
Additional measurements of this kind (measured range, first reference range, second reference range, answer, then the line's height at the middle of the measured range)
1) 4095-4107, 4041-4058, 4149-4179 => 3.7 Ang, 10.3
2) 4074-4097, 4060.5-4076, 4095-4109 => -2.4 Ang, 8.38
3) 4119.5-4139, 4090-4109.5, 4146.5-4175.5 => -1.9 Ang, 9.07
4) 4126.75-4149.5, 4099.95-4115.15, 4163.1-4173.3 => -1.7 Ang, 9.2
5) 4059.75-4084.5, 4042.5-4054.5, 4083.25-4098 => 0.6 Ang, 9.68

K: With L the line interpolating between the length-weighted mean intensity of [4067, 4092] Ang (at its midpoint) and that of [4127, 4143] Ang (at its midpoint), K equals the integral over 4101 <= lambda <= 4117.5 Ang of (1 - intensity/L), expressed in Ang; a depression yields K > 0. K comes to 2.4 Ang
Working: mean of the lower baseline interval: 9.5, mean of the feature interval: 8.28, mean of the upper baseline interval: 9.89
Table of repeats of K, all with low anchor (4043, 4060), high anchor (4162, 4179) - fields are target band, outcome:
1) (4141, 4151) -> 0.4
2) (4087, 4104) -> 3.1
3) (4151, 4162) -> -0.1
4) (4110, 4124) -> 0.4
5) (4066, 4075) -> 0.3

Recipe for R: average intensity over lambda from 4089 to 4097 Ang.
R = 9.06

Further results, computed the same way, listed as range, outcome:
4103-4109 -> 6.91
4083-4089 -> 10.1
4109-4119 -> 9.74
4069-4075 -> 9.44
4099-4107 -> 6.77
